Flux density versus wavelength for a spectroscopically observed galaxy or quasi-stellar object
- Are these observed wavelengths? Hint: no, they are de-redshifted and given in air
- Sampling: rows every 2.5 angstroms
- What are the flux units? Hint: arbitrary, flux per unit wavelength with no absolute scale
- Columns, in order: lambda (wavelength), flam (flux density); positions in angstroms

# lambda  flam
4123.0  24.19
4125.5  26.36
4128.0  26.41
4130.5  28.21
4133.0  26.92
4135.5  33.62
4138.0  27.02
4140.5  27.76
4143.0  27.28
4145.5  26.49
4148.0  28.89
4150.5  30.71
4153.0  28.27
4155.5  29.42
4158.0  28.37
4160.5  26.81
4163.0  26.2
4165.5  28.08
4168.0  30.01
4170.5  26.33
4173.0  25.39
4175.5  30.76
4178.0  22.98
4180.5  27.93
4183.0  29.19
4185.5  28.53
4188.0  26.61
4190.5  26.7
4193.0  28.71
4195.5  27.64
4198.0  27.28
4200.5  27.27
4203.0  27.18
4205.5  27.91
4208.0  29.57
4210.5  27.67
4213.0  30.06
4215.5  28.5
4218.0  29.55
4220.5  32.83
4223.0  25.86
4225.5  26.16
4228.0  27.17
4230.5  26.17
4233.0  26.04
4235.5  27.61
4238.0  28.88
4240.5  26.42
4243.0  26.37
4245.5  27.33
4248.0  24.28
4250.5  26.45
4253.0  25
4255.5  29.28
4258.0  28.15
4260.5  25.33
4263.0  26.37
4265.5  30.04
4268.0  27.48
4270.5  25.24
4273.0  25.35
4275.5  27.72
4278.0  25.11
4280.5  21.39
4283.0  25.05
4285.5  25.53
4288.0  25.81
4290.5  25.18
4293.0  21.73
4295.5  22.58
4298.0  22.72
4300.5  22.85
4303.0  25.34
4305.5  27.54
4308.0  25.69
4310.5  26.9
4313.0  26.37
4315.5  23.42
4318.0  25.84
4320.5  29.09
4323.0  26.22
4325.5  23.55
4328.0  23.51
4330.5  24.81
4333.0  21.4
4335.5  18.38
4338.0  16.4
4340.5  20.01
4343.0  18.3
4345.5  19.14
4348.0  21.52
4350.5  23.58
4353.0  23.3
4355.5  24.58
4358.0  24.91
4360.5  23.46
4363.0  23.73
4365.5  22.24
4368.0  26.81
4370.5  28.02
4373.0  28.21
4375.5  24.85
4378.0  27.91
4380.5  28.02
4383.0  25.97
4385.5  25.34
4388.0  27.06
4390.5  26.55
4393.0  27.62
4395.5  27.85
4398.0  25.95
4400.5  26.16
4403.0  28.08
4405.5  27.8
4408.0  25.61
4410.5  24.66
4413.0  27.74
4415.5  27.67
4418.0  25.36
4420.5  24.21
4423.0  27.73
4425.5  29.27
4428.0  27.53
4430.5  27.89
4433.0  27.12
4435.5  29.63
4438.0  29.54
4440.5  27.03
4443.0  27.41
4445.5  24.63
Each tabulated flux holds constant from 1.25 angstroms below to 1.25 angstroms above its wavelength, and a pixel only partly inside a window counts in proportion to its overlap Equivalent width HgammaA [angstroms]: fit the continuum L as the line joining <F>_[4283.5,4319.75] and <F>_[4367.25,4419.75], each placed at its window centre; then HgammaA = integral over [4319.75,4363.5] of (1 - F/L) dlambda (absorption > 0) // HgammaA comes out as 5.54 angstroms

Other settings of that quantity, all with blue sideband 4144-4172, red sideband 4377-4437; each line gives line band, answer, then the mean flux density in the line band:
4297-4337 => 4.2 angstroms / 24.6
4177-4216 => 0.3 angstroms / 27.7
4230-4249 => 0.7 angstroms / 26.7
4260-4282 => 1.3 angstroms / 26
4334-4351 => 4.9 angstroms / 19.5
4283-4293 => 0.9 angstroms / 25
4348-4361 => 1.7 angstroms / 23.8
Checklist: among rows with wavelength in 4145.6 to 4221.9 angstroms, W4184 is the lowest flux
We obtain 22.98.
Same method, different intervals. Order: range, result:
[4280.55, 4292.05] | 25.05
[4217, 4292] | 21.39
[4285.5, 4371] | 16.4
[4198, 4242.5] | 25.86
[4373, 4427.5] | 24.21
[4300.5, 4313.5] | 22.85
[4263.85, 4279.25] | 25.11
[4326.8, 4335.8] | 18.38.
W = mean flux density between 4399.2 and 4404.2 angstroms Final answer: 27.1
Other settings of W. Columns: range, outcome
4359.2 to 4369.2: 24.1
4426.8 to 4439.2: 28.3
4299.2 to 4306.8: 25.2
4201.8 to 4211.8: 28.1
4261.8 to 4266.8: 28.2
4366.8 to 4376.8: 27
